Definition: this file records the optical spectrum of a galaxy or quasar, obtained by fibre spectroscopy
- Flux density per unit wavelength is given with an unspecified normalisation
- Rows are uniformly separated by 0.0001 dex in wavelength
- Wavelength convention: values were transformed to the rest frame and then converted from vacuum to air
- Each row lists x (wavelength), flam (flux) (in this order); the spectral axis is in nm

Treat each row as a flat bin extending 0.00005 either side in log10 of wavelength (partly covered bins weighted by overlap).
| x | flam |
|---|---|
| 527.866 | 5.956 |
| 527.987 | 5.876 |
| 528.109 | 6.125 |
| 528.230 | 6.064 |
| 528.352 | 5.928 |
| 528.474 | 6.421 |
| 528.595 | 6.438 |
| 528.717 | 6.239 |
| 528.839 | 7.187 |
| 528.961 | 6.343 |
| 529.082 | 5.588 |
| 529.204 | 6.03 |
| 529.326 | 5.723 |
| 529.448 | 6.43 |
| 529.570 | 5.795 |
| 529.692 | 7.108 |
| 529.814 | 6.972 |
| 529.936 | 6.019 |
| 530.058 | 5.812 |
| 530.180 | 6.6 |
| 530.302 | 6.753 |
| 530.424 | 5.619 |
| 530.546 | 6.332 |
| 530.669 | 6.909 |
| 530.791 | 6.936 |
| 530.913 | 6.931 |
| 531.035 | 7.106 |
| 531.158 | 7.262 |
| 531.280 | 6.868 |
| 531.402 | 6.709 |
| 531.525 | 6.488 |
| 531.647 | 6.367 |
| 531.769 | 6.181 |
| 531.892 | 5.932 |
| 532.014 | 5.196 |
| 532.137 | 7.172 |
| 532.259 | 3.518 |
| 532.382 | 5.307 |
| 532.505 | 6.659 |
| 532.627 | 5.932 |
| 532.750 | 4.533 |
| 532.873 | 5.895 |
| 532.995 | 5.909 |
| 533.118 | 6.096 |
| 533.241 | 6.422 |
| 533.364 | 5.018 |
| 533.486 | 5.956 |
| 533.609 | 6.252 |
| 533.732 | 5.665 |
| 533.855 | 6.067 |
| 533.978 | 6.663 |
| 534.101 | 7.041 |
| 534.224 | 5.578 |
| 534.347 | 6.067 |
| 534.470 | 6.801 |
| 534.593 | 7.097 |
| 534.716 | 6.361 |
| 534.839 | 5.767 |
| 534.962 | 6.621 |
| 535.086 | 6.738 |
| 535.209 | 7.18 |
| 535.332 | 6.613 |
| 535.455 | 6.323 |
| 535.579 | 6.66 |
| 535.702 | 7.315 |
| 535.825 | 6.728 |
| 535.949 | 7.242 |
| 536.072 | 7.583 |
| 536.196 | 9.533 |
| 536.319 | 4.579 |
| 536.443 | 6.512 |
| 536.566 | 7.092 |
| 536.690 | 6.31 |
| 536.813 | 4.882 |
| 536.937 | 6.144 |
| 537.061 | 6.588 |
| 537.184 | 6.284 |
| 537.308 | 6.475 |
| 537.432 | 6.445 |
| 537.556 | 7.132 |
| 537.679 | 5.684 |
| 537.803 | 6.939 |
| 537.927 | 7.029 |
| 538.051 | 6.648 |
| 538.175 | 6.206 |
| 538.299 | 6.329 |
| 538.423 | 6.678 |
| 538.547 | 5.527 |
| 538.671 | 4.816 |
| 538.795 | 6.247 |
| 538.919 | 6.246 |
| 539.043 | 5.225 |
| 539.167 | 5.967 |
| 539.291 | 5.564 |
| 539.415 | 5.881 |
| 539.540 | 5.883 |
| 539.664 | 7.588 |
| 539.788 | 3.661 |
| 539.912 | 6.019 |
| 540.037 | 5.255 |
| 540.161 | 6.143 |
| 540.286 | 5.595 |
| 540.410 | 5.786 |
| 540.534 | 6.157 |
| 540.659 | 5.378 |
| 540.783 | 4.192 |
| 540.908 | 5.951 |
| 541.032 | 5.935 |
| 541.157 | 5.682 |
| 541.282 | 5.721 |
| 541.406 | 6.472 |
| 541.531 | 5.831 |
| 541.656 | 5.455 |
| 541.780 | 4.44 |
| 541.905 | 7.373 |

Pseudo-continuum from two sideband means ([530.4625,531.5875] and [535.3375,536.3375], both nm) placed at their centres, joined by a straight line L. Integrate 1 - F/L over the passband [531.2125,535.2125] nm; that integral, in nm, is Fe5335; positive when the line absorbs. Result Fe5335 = 0.48 nm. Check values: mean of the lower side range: 6.81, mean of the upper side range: 7.08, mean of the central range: 6.11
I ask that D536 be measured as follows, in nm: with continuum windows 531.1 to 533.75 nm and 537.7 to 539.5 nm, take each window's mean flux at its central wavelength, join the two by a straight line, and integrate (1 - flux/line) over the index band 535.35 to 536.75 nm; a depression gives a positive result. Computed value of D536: -0.20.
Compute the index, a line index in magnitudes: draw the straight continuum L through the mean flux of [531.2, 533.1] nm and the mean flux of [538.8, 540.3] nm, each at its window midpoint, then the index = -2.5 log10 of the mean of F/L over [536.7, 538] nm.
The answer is -0.10 mag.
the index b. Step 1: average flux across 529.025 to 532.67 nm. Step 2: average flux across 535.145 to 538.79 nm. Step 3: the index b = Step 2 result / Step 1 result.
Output 1.04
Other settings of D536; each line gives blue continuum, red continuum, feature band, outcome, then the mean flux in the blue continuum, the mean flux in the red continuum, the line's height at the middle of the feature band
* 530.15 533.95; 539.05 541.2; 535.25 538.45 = -0.41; 6.15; 5.67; 5.87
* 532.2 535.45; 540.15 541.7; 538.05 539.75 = -0.06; 6.07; 5.7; 5.81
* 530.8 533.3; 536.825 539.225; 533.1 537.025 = -0.19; 6.14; 6.21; 6.18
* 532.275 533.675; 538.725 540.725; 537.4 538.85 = -0.13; 5.74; 5.78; 5.77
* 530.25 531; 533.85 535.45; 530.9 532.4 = 0.08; 6.6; 6.52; 6.58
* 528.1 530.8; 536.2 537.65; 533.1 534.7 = 0.03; 6.31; 6.34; 6.33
